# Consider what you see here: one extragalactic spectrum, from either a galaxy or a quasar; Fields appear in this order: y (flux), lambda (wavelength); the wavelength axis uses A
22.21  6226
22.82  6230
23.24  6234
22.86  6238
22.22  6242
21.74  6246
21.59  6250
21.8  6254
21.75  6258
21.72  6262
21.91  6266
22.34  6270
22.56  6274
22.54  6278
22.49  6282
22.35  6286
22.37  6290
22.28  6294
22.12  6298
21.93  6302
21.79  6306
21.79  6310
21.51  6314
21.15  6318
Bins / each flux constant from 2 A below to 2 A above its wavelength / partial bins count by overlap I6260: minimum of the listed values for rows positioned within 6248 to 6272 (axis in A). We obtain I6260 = 21.59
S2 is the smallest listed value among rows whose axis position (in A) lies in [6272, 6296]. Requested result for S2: 22.28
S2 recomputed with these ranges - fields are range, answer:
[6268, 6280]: 22.34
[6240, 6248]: 21.74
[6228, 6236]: 22.82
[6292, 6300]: 22.12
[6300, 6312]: 21.79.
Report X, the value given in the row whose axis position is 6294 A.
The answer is 22.28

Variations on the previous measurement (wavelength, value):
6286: 22.35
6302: 21.93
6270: 22.34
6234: 23.24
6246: 21.74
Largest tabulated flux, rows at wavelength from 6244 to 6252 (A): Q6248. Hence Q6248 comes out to 21.74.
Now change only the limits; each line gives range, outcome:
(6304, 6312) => 21.79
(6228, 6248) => 23.24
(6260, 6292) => 22.56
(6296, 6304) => 22.12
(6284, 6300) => 22.37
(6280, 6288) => 22.49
